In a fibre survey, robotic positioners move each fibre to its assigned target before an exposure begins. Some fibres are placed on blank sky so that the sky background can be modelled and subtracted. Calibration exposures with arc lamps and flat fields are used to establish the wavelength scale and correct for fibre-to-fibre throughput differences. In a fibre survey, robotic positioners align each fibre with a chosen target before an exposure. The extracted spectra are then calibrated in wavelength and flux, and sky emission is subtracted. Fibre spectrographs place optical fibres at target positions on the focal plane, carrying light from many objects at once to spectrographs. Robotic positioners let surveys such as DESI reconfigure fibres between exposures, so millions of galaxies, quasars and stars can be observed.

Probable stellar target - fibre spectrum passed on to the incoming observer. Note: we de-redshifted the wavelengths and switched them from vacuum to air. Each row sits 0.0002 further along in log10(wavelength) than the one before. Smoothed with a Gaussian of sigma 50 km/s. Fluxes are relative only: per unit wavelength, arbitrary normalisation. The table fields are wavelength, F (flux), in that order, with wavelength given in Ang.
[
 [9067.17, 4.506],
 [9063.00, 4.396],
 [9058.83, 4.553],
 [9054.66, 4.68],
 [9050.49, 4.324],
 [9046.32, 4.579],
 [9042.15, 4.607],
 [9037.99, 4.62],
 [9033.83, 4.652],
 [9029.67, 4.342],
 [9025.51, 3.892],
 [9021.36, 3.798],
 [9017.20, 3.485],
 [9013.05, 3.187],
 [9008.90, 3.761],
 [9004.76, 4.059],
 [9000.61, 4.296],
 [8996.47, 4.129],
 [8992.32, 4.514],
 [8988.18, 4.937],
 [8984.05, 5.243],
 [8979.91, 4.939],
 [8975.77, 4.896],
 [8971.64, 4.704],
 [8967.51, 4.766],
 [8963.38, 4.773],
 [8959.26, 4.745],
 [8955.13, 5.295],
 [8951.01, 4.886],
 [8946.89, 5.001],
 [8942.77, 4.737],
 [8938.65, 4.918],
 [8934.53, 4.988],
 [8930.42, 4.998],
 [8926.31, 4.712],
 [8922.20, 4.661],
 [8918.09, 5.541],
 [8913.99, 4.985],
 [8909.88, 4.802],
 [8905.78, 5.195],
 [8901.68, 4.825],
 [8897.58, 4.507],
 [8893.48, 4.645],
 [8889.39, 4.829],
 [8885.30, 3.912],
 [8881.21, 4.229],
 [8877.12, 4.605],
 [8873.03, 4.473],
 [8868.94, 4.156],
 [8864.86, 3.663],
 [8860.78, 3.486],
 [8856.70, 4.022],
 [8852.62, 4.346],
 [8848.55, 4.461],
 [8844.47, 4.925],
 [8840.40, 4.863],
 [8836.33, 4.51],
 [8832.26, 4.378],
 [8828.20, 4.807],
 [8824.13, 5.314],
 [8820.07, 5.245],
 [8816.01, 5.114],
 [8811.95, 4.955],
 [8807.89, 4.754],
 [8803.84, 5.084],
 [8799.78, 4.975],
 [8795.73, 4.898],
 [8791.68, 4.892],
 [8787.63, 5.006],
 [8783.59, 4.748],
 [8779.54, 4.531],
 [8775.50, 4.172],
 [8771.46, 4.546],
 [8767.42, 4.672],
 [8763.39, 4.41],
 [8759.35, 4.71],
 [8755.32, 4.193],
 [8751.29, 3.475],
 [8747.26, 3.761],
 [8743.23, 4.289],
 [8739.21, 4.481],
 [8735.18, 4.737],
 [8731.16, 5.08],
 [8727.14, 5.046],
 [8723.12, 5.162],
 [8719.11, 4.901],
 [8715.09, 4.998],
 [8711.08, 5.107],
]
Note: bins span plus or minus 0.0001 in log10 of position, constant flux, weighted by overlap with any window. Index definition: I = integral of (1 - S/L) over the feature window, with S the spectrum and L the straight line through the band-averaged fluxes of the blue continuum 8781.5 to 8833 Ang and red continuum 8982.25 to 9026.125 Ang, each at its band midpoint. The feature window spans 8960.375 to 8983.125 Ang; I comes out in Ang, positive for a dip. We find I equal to -3.1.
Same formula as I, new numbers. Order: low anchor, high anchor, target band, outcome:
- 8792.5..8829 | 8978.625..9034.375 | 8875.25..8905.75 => 0.87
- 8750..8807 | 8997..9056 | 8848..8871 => 2.42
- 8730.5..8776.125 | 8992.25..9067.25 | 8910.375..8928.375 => -2.88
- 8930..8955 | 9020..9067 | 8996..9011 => 1.87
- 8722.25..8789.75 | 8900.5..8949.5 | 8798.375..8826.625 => -2.41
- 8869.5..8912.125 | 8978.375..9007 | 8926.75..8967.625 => -2.93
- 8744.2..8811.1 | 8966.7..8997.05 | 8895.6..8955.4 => -2.49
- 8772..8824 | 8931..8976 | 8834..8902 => 7.11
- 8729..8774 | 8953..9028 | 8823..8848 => -2.04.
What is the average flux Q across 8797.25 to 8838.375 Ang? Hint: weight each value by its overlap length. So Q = 4.91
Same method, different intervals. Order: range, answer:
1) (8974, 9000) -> 4.75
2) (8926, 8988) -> 4.91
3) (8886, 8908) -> 4.75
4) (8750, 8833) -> 4.73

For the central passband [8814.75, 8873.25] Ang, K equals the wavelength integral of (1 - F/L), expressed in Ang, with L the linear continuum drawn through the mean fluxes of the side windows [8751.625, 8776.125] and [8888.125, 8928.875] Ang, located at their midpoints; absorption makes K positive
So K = 1.83 Ang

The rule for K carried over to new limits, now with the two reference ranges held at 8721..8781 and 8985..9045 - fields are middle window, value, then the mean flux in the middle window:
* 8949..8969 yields -3.0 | 4.9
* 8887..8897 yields -0.8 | 4.68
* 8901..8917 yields -2.6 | 5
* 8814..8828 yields -2.4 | 5.17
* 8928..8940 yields -1.9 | 4.96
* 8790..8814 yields -2.7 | 4.93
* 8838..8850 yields -1.0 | 4.75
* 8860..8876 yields 1.2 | 4.02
